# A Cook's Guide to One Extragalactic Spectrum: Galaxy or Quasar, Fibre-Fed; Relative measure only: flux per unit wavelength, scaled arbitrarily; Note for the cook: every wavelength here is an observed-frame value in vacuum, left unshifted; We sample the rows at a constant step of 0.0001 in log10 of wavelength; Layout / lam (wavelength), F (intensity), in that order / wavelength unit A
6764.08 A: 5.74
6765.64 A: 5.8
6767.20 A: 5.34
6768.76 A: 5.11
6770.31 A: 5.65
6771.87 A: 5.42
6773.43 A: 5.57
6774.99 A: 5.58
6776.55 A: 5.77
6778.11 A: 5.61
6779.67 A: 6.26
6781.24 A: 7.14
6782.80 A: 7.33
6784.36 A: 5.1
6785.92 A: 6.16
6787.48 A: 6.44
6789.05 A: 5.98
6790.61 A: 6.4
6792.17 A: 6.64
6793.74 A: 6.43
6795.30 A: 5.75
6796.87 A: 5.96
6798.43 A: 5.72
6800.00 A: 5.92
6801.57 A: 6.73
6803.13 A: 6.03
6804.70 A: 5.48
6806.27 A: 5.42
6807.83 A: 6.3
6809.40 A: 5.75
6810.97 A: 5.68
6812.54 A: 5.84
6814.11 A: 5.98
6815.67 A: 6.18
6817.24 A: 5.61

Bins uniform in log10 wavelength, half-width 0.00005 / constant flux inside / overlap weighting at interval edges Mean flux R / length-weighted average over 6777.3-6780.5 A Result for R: 5.94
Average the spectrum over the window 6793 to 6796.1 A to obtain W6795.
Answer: 6.08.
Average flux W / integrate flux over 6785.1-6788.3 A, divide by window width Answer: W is 6.28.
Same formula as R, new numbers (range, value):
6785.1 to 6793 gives 6.32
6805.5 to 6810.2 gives 5.83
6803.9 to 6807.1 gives 5.47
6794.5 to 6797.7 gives 5.87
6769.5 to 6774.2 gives 5.55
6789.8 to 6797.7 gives 6.24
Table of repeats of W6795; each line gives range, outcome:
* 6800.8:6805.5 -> 6.08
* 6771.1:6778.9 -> 5.59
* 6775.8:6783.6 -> 6.42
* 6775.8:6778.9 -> 5.69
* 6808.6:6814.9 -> 5.82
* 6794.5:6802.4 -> 6.02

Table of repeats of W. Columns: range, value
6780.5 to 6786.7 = 6.44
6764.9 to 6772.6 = 5.47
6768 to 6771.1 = 5.4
